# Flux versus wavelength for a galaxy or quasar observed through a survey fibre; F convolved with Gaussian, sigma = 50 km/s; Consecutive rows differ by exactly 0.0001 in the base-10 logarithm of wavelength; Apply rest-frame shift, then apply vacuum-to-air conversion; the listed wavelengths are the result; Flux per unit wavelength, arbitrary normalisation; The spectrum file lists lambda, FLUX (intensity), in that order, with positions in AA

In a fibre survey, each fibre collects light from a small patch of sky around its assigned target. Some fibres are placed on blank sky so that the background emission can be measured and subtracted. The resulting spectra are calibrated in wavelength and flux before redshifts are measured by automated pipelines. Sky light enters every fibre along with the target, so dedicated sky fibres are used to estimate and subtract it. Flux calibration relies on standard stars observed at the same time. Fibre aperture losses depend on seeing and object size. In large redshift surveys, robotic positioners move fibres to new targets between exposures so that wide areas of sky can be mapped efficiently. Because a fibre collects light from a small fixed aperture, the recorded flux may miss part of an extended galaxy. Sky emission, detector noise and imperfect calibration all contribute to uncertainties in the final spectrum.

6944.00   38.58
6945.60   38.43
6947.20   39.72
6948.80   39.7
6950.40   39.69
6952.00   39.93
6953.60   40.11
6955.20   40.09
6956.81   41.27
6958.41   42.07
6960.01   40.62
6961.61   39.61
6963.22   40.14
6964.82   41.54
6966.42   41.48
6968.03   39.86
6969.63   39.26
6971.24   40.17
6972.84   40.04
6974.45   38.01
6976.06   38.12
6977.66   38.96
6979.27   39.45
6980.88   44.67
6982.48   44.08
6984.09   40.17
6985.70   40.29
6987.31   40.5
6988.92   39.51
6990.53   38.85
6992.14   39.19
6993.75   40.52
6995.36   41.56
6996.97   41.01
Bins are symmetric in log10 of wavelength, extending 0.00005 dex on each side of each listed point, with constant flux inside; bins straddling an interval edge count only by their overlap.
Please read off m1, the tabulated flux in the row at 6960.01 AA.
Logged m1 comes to 40.62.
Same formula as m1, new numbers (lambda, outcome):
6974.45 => 38.01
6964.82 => 41.54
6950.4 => 39.69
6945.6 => 38.43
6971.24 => 40.17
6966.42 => 41.48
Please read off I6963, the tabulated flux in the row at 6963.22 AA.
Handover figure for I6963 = 40.14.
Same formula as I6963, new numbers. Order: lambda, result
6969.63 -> 39.26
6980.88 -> 44.67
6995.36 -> 41.56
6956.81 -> 41.27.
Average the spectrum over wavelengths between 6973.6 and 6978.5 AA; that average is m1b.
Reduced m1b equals 38.3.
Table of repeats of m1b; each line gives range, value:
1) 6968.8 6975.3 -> 39.3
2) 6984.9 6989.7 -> 40.1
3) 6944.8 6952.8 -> 39.5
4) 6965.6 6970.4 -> 40.2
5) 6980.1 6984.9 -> 43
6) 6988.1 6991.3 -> 39.2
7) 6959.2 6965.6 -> 40.5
